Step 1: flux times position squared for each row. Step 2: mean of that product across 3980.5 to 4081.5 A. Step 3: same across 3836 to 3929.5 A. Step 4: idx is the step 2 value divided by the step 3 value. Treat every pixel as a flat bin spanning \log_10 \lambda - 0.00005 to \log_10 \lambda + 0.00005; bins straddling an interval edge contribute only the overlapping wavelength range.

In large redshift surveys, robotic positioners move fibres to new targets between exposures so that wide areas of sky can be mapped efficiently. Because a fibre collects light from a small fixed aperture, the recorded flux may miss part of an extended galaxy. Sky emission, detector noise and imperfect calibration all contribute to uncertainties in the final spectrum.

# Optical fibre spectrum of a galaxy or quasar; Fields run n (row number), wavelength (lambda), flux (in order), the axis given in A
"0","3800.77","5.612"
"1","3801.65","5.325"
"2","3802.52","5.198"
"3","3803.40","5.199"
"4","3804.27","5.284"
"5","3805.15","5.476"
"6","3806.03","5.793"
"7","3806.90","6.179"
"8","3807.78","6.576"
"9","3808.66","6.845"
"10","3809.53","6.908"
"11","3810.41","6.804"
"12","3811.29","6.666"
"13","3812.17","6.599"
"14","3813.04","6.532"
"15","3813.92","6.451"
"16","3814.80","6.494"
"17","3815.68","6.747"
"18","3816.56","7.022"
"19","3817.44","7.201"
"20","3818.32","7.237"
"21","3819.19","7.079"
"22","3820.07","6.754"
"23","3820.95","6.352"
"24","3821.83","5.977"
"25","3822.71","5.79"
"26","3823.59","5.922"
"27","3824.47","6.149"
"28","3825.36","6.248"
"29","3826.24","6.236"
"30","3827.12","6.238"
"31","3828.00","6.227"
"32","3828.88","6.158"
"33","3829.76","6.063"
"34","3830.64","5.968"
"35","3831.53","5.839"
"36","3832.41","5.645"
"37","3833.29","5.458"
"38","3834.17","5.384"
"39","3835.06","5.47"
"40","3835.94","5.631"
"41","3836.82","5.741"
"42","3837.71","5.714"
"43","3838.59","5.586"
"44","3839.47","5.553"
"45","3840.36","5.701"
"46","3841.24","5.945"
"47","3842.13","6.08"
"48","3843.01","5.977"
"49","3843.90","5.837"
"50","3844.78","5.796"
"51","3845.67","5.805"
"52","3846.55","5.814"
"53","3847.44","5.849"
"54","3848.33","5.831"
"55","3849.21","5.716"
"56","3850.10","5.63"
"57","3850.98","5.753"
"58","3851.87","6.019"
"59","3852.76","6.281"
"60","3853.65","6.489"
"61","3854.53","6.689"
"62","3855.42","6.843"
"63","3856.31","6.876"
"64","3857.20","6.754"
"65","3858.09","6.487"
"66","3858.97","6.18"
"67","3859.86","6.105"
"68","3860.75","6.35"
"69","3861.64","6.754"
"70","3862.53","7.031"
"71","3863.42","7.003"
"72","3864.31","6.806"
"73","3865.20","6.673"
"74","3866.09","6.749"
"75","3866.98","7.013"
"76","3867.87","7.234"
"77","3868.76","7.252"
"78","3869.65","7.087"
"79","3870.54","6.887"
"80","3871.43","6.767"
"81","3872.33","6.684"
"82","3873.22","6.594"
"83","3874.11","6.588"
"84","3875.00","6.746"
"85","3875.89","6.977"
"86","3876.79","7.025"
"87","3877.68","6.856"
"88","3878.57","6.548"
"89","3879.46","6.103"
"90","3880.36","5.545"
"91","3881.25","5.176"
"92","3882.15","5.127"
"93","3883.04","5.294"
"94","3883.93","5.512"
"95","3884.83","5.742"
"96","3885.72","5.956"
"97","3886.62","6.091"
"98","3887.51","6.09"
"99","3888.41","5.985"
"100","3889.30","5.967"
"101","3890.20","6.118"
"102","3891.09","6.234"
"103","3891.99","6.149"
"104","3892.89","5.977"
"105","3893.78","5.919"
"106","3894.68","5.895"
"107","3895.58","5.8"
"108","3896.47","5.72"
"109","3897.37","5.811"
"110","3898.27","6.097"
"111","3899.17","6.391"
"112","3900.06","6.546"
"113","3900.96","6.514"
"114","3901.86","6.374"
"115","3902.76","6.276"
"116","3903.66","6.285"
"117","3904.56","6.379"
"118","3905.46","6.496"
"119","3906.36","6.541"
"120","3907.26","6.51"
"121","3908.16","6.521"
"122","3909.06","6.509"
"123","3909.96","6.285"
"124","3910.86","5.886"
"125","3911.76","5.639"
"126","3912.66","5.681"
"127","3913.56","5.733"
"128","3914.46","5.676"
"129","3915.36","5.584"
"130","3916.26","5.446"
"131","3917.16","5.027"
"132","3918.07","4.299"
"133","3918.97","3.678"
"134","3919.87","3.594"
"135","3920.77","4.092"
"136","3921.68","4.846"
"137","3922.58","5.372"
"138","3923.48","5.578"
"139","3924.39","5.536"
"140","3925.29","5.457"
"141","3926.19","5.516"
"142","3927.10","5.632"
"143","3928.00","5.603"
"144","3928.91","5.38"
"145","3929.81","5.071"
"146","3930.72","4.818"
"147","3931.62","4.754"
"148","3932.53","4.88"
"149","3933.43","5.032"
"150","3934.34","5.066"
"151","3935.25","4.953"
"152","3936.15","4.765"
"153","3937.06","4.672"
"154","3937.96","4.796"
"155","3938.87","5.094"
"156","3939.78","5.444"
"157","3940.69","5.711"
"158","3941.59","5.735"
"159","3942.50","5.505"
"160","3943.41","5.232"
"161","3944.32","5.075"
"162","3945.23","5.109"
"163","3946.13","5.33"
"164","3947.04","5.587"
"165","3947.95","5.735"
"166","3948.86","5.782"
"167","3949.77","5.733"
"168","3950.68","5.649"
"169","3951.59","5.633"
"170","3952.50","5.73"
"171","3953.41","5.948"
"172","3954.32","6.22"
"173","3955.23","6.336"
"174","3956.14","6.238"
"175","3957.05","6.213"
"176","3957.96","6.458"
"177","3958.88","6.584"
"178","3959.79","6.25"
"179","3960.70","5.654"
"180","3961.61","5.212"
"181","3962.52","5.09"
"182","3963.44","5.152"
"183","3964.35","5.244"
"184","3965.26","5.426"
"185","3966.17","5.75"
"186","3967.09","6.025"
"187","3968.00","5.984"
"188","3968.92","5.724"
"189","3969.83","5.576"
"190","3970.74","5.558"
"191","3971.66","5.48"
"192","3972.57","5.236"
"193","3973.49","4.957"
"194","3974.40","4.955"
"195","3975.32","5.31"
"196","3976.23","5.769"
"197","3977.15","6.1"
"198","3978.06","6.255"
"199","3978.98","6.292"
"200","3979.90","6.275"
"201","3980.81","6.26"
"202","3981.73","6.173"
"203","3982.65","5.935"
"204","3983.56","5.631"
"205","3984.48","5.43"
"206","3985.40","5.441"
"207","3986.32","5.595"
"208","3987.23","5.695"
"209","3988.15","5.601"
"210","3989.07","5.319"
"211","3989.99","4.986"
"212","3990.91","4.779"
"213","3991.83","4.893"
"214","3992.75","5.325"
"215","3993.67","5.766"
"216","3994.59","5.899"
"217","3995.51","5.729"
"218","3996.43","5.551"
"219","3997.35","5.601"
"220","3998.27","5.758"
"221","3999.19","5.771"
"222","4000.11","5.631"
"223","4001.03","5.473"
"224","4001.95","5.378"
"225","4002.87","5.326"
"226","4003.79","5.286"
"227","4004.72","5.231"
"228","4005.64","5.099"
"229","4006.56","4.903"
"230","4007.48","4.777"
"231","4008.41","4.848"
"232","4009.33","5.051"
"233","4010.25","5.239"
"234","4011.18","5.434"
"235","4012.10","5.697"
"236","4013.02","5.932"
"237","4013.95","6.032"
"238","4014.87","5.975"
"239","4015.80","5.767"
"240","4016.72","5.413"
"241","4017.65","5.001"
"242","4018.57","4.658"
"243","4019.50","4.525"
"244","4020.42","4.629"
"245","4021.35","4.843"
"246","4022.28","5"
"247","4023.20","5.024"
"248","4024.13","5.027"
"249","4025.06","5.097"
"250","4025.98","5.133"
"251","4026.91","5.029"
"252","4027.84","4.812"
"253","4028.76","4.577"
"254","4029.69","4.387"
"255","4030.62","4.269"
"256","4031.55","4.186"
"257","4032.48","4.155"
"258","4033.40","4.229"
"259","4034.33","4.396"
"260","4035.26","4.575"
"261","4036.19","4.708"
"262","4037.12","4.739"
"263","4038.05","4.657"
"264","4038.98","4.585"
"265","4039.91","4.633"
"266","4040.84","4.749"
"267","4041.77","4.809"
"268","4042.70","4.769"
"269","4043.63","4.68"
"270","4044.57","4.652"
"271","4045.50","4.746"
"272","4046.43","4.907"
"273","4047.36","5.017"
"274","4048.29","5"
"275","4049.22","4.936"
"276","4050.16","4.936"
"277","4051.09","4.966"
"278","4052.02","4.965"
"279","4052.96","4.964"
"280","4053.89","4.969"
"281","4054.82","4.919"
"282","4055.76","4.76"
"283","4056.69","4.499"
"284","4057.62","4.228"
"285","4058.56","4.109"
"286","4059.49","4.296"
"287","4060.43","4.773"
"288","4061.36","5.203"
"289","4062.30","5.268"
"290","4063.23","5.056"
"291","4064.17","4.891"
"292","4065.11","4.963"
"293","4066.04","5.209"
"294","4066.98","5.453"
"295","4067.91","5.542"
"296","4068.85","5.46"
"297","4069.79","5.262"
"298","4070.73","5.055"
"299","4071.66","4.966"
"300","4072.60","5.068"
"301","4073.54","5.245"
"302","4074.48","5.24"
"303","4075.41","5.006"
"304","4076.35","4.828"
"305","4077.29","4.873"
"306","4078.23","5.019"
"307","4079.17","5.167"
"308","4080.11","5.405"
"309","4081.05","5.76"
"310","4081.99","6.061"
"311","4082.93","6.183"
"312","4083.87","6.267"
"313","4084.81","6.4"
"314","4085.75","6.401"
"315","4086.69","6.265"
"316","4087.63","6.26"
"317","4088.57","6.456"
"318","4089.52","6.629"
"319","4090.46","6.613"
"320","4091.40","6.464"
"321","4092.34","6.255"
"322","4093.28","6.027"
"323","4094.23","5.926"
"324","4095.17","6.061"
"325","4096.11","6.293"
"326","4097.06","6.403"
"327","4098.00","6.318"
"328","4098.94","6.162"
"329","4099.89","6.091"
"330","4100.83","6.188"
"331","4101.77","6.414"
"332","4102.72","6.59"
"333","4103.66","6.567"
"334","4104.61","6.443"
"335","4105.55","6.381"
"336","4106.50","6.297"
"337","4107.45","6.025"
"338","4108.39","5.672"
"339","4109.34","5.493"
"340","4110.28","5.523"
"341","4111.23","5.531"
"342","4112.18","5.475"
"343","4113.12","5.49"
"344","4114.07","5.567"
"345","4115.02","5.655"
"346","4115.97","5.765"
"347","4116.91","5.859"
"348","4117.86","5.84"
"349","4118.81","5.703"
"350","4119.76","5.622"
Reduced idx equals 0.9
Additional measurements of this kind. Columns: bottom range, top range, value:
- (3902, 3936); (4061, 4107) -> 1.16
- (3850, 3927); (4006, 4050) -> 0.86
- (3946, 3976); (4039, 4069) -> 0.90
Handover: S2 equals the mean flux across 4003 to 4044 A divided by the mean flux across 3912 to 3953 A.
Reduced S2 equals 0.9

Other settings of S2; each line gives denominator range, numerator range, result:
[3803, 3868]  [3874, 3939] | 0.91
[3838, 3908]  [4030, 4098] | 0.83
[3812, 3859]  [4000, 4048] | 0.81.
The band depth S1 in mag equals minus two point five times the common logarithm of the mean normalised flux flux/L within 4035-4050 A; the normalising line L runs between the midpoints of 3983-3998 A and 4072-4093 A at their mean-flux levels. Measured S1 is 0.19 mag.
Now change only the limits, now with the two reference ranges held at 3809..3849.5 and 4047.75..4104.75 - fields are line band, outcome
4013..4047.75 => 0.17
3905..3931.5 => 0.09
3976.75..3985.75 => -0.04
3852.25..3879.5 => -0.12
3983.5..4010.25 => 0.07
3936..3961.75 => 0.04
